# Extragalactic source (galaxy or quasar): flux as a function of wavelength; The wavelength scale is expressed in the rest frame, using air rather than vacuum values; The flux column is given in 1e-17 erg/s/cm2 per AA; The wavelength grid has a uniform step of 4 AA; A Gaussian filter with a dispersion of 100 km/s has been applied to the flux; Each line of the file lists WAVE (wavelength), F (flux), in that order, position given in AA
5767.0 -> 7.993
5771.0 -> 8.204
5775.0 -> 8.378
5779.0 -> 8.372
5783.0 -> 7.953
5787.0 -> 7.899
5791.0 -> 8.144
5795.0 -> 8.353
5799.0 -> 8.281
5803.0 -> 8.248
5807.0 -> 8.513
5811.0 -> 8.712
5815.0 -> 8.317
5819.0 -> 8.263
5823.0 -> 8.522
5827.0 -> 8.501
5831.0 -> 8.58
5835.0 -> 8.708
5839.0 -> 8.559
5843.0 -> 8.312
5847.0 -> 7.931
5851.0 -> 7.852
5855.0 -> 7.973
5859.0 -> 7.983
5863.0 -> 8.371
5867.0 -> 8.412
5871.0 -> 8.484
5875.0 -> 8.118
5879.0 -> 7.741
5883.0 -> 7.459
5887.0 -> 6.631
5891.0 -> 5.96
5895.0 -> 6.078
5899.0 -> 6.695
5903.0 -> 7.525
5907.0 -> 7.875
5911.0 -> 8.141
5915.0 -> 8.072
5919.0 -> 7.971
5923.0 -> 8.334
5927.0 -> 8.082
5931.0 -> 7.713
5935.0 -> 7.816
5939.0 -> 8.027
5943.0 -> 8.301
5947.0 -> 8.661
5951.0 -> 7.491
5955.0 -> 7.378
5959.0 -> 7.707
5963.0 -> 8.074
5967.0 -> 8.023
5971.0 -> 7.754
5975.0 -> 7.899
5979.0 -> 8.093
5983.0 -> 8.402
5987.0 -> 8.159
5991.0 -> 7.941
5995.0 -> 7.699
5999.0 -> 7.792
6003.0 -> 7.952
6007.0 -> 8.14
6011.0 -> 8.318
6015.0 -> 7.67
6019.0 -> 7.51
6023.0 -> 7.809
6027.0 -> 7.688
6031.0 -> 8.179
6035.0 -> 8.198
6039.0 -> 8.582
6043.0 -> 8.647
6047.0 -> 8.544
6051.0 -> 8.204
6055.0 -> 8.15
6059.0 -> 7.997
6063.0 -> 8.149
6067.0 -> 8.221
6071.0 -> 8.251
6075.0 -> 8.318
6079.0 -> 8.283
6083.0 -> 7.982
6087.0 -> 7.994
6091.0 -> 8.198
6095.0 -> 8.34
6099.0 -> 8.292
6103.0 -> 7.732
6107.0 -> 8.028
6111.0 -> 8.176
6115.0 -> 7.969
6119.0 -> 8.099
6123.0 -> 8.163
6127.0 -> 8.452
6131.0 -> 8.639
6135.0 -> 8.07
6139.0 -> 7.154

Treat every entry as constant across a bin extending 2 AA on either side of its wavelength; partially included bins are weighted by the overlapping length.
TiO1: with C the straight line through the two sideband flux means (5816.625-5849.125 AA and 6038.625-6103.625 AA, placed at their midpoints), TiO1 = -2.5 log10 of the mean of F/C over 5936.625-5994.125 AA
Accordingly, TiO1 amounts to 0.04 mag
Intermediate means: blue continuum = 8.42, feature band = 7.99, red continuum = 8.23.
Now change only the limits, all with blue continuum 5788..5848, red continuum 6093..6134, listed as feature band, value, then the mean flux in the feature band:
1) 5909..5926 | 0.026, 8.13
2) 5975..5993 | 0.021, 8.12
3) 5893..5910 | 0.173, 7.11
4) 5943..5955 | 0.041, 8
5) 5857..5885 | 0.037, 8.08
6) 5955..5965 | 0.068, 7.79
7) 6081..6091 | 0.023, 8.03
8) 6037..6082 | -0.010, 8.3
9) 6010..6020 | 0.059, 7.82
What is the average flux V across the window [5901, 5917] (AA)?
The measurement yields 7.9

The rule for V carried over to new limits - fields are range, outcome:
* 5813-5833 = 8.44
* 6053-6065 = 8.1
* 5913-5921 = 8.02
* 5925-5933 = 7.9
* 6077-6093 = 8.11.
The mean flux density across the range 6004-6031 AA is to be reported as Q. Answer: 7.88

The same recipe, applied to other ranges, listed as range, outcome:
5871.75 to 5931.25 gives 7.51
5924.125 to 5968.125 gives 7.94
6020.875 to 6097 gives 8.2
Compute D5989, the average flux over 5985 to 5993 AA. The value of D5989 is 8.05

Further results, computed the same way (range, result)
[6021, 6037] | 7.97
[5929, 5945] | 7.96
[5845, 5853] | 7.89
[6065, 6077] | 8.26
